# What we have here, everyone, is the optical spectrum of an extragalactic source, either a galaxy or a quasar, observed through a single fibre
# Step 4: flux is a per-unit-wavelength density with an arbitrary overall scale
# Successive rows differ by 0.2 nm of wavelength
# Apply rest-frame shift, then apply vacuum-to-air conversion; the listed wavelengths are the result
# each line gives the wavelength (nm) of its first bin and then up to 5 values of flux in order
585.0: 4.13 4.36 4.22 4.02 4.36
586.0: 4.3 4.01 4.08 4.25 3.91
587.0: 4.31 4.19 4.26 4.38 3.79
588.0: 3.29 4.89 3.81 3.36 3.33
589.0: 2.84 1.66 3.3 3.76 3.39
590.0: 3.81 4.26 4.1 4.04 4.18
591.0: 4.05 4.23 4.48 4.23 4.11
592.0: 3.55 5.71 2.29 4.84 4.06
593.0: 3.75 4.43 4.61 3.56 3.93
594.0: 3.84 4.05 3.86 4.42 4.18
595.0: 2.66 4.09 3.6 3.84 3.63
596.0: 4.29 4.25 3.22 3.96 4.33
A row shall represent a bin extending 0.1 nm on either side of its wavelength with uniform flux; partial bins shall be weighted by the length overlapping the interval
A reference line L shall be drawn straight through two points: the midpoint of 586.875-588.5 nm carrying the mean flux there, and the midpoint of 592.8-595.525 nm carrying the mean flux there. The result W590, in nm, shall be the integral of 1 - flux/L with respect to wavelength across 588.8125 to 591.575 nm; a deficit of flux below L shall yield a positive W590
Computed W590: 0.23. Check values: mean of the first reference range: 4.11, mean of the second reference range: 3.93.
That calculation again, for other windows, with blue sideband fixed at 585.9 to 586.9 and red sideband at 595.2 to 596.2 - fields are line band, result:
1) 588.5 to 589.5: 0.285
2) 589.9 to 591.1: -0.016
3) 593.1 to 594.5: -0.033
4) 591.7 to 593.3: -0.047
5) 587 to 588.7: 0.027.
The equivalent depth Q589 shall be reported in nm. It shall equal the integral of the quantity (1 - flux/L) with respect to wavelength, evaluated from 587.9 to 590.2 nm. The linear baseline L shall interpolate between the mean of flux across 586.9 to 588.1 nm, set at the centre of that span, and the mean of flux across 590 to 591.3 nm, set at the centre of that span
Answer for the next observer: 0.358 nm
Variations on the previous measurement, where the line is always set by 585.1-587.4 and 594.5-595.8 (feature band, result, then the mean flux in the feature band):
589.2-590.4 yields 0.14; 3.57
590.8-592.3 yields -0.14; 4.33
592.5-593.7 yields -0.10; 4.21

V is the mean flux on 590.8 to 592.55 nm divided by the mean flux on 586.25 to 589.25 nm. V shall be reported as 1.1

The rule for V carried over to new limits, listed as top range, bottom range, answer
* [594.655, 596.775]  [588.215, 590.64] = 1.09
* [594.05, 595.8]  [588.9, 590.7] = 1.10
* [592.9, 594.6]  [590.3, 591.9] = 0.96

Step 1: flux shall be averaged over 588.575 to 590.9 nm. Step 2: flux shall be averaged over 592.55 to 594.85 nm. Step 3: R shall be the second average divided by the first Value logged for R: 1.17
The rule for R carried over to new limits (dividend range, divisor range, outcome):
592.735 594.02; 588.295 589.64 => 1.29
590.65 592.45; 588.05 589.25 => 1.22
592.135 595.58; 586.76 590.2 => 1.08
